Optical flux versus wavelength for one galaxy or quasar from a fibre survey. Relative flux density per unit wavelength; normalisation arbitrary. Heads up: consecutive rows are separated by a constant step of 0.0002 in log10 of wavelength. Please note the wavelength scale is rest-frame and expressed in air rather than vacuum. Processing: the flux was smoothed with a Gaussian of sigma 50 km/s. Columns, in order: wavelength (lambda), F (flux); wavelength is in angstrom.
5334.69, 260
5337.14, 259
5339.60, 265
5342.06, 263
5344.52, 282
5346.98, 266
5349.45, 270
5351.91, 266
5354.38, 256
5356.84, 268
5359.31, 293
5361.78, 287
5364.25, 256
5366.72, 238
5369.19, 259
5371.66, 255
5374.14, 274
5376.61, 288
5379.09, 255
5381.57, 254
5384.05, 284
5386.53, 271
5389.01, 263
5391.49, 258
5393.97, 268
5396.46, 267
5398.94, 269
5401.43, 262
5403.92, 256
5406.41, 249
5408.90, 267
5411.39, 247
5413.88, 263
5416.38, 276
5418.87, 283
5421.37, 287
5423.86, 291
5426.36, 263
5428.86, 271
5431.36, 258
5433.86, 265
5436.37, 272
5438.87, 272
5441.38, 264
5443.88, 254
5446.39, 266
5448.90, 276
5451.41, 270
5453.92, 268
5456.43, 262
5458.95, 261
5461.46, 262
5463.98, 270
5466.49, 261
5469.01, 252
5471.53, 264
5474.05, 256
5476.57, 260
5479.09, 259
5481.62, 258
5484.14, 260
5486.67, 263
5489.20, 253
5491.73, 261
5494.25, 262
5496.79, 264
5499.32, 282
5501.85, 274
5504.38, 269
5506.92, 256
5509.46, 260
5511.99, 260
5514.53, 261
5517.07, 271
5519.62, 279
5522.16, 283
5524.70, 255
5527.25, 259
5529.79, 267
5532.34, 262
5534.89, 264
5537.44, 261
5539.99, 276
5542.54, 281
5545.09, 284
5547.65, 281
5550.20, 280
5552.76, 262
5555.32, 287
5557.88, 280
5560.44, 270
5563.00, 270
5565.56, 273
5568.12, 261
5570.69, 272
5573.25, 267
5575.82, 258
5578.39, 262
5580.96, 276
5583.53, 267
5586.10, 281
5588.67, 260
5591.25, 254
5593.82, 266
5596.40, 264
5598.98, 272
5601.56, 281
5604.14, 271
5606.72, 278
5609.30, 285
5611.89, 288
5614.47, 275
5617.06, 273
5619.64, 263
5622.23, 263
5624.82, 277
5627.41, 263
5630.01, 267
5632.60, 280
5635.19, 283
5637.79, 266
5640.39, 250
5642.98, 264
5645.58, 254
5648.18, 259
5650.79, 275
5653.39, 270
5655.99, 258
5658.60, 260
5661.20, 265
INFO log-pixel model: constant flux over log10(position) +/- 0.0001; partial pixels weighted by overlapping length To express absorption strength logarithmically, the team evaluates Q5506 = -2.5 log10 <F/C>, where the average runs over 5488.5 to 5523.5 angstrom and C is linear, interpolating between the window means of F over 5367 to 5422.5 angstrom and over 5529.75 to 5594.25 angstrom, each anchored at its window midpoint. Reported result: 0.01 mag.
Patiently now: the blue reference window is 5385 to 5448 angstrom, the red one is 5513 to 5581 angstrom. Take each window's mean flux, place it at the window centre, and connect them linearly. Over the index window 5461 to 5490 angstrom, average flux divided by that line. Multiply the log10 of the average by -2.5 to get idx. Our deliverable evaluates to 0.035 mag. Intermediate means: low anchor 267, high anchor 270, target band 260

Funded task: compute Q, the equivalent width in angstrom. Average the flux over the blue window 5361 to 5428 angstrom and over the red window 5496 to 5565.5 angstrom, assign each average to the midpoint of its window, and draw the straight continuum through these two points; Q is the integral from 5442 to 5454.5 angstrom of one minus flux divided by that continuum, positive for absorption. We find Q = 0.06 angstrom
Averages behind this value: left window 266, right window 270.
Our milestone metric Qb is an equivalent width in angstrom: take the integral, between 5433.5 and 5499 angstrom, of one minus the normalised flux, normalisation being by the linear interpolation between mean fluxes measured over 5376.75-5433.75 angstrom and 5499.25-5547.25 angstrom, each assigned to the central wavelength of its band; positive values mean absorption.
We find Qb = 1.12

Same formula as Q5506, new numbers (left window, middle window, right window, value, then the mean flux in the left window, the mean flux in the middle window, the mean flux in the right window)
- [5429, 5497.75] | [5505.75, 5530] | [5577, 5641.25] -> 0.00 mag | 263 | 265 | 271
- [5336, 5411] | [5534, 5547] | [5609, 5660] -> -0.03 mag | 265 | 274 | 268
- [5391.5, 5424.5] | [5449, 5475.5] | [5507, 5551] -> 0.02 mag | 267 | 263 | 269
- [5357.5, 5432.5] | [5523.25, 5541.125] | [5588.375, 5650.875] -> 0.02 mag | 267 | 264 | 269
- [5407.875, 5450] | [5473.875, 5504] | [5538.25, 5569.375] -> 0.04 mag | 269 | 263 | 275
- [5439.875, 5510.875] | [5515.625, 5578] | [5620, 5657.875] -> -0.03 mag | 263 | 271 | 266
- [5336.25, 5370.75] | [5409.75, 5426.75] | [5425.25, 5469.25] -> -0.03 mag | 266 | 273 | 265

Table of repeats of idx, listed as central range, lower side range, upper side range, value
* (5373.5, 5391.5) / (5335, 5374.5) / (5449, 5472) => -0.015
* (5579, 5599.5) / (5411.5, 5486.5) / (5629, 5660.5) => -0.006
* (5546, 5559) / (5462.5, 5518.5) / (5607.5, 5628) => -0.039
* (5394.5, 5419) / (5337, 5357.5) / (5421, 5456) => 0.021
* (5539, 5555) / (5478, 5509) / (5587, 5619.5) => -0.041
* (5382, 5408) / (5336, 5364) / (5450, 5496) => 0.010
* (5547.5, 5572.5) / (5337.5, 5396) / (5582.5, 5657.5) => -0.018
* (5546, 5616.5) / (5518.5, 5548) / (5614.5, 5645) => -0.010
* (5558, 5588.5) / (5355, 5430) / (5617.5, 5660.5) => -0.011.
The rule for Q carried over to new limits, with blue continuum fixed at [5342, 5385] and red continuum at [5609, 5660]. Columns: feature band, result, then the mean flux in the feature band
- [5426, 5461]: 0.2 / 266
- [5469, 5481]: 0.4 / 259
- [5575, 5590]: 0.0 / 268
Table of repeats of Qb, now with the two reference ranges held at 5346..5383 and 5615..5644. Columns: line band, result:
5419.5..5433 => -0.4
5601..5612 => -0.5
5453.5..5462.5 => 0.1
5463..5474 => 0.2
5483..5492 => 0.3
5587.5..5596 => 0.2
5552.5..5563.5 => -0.3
